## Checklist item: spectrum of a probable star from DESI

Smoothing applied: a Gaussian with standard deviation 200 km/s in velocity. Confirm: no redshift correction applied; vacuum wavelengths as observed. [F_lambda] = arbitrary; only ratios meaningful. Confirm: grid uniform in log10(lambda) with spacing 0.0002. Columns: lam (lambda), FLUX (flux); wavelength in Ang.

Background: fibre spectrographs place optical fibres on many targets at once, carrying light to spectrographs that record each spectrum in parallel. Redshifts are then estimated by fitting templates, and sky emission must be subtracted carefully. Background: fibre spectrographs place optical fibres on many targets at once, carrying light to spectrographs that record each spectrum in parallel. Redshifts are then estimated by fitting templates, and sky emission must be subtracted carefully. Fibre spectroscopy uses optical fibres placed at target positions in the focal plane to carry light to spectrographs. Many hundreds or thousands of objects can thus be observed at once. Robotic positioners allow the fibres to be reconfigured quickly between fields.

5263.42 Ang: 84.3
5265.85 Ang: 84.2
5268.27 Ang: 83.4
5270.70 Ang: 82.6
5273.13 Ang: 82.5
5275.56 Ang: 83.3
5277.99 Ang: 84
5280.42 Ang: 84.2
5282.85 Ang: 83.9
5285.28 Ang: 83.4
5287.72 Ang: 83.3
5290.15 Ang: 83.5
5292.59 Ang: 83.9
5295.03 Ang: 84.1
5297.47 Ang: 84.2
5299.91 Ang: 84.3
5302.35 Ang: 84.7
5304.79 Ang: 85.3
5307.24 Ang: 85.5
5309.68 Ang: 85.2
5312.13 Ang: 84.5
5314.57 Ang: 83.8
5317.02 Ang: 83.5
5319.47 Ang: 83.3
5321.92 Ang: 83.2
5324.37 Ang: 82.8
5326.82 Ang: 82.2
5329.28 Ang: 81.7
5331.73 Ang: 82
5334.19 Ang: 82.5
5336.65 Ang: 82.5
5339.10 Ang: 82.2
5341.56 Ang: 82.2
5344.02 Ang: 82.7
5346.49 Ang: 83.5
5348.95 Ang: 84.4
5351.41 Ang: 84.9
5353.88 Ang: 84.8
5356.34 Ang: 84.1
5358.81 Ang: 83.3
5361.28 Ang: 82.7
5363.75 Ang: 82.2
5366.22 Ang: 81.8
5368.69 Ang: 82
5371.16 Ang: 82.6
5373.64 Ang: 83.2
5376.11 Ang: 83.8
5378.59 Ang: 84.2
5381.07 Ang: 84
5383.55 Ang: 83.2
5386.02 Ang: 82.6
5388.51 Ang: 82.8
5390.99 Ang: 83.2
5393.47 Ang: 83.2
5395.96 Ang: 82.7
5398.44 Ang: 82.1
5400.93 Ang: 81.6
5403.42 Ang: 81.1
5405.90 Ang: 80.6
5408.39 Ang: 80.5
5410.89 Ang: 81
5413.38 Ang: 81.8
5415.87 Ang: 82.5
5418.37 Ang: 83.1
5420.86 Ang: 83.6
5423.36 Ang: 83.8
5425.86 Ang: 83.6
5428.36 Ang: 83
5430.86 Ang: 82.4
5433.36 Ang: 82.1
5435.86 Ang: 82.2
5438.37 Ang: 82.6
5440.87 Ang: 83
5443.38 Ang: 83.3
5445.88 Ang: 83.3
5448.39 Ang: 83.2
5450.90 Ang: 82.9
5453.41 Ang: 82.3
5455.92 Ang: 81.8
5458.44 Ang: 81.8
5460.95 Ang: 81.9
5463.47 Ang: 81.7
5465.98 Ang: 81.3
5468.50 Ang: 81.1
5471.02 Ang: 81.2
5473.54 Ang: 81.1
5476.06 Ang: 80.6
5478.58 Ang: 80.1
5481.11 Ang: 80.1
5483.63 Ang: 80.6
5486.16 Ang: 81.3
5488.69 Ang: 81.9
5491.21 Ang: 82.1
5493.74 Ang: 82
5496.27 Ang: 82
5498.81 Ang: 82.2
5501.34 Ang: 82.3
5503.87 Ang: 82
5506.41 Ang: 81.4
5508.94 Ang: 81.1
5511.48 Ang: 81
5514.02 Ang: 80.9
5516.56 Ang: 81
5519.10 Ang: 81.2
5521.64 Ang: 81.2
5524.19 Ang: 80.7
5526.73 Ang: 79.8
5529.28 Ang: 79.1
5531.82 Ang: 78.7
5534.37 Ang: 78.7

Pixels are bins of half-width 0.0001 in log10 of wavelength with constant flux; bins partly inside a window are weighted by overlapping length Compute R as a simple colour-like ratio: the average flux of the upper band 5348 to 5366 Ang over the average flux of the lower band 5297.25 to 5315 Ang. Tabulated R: 1.0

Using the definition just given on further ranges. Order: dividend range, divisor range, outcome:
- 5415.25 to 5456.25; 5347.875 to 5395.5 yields 1.00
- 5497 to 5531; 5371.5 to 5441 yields 0.98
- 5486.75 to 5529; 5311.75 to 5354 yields 0.98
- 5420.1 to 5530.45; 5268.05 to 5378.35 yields 0.98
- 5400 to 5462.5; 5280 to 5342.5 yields 0.99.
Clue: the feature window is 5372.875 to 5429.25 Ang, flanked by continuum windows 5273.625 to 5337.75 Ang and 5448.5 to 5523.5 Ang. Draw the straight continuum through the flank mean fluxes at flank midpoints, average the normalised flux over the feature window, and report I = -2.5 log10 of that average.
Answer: 0.00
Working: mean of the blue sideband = 83.6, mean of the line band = 82.7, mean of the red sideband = 81.5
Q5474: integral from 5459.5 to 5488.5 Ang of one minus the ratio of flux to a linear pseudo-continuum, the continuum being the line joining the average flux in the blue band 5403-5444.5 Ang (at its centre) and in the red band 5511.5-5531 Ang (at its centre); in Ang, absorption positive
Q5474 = 0.14 Ang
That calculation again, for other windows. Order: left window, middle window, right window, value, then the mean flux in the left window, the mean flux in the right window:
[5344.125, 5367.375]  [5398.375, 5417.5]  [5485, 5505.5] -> 0.3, 83.5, 82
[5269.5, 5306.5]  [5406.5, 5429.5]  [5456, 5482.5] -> -0.2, 83.8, 81.1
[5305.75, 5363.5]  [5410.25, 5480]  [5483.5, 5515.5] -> 0.0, 83.4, 81.6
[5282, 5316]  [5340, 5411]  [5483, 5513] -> 0.4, 84.3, 81.7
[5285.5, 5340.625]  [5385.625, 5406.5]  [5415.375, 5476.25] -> 0.1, 83.5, 82.4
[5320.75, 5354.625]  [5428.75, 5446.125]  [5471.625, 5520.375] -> -0.2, 82.9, 81.3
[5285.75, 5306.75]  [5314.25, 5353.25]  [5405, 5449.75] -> 0.3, 84.1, 82.5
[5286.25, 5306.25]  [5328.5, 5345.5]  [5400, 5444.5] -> 0.3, 84.1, 82.3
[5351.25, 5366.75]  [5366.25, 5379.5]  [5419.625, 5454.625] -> 0.0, 83.4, 83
